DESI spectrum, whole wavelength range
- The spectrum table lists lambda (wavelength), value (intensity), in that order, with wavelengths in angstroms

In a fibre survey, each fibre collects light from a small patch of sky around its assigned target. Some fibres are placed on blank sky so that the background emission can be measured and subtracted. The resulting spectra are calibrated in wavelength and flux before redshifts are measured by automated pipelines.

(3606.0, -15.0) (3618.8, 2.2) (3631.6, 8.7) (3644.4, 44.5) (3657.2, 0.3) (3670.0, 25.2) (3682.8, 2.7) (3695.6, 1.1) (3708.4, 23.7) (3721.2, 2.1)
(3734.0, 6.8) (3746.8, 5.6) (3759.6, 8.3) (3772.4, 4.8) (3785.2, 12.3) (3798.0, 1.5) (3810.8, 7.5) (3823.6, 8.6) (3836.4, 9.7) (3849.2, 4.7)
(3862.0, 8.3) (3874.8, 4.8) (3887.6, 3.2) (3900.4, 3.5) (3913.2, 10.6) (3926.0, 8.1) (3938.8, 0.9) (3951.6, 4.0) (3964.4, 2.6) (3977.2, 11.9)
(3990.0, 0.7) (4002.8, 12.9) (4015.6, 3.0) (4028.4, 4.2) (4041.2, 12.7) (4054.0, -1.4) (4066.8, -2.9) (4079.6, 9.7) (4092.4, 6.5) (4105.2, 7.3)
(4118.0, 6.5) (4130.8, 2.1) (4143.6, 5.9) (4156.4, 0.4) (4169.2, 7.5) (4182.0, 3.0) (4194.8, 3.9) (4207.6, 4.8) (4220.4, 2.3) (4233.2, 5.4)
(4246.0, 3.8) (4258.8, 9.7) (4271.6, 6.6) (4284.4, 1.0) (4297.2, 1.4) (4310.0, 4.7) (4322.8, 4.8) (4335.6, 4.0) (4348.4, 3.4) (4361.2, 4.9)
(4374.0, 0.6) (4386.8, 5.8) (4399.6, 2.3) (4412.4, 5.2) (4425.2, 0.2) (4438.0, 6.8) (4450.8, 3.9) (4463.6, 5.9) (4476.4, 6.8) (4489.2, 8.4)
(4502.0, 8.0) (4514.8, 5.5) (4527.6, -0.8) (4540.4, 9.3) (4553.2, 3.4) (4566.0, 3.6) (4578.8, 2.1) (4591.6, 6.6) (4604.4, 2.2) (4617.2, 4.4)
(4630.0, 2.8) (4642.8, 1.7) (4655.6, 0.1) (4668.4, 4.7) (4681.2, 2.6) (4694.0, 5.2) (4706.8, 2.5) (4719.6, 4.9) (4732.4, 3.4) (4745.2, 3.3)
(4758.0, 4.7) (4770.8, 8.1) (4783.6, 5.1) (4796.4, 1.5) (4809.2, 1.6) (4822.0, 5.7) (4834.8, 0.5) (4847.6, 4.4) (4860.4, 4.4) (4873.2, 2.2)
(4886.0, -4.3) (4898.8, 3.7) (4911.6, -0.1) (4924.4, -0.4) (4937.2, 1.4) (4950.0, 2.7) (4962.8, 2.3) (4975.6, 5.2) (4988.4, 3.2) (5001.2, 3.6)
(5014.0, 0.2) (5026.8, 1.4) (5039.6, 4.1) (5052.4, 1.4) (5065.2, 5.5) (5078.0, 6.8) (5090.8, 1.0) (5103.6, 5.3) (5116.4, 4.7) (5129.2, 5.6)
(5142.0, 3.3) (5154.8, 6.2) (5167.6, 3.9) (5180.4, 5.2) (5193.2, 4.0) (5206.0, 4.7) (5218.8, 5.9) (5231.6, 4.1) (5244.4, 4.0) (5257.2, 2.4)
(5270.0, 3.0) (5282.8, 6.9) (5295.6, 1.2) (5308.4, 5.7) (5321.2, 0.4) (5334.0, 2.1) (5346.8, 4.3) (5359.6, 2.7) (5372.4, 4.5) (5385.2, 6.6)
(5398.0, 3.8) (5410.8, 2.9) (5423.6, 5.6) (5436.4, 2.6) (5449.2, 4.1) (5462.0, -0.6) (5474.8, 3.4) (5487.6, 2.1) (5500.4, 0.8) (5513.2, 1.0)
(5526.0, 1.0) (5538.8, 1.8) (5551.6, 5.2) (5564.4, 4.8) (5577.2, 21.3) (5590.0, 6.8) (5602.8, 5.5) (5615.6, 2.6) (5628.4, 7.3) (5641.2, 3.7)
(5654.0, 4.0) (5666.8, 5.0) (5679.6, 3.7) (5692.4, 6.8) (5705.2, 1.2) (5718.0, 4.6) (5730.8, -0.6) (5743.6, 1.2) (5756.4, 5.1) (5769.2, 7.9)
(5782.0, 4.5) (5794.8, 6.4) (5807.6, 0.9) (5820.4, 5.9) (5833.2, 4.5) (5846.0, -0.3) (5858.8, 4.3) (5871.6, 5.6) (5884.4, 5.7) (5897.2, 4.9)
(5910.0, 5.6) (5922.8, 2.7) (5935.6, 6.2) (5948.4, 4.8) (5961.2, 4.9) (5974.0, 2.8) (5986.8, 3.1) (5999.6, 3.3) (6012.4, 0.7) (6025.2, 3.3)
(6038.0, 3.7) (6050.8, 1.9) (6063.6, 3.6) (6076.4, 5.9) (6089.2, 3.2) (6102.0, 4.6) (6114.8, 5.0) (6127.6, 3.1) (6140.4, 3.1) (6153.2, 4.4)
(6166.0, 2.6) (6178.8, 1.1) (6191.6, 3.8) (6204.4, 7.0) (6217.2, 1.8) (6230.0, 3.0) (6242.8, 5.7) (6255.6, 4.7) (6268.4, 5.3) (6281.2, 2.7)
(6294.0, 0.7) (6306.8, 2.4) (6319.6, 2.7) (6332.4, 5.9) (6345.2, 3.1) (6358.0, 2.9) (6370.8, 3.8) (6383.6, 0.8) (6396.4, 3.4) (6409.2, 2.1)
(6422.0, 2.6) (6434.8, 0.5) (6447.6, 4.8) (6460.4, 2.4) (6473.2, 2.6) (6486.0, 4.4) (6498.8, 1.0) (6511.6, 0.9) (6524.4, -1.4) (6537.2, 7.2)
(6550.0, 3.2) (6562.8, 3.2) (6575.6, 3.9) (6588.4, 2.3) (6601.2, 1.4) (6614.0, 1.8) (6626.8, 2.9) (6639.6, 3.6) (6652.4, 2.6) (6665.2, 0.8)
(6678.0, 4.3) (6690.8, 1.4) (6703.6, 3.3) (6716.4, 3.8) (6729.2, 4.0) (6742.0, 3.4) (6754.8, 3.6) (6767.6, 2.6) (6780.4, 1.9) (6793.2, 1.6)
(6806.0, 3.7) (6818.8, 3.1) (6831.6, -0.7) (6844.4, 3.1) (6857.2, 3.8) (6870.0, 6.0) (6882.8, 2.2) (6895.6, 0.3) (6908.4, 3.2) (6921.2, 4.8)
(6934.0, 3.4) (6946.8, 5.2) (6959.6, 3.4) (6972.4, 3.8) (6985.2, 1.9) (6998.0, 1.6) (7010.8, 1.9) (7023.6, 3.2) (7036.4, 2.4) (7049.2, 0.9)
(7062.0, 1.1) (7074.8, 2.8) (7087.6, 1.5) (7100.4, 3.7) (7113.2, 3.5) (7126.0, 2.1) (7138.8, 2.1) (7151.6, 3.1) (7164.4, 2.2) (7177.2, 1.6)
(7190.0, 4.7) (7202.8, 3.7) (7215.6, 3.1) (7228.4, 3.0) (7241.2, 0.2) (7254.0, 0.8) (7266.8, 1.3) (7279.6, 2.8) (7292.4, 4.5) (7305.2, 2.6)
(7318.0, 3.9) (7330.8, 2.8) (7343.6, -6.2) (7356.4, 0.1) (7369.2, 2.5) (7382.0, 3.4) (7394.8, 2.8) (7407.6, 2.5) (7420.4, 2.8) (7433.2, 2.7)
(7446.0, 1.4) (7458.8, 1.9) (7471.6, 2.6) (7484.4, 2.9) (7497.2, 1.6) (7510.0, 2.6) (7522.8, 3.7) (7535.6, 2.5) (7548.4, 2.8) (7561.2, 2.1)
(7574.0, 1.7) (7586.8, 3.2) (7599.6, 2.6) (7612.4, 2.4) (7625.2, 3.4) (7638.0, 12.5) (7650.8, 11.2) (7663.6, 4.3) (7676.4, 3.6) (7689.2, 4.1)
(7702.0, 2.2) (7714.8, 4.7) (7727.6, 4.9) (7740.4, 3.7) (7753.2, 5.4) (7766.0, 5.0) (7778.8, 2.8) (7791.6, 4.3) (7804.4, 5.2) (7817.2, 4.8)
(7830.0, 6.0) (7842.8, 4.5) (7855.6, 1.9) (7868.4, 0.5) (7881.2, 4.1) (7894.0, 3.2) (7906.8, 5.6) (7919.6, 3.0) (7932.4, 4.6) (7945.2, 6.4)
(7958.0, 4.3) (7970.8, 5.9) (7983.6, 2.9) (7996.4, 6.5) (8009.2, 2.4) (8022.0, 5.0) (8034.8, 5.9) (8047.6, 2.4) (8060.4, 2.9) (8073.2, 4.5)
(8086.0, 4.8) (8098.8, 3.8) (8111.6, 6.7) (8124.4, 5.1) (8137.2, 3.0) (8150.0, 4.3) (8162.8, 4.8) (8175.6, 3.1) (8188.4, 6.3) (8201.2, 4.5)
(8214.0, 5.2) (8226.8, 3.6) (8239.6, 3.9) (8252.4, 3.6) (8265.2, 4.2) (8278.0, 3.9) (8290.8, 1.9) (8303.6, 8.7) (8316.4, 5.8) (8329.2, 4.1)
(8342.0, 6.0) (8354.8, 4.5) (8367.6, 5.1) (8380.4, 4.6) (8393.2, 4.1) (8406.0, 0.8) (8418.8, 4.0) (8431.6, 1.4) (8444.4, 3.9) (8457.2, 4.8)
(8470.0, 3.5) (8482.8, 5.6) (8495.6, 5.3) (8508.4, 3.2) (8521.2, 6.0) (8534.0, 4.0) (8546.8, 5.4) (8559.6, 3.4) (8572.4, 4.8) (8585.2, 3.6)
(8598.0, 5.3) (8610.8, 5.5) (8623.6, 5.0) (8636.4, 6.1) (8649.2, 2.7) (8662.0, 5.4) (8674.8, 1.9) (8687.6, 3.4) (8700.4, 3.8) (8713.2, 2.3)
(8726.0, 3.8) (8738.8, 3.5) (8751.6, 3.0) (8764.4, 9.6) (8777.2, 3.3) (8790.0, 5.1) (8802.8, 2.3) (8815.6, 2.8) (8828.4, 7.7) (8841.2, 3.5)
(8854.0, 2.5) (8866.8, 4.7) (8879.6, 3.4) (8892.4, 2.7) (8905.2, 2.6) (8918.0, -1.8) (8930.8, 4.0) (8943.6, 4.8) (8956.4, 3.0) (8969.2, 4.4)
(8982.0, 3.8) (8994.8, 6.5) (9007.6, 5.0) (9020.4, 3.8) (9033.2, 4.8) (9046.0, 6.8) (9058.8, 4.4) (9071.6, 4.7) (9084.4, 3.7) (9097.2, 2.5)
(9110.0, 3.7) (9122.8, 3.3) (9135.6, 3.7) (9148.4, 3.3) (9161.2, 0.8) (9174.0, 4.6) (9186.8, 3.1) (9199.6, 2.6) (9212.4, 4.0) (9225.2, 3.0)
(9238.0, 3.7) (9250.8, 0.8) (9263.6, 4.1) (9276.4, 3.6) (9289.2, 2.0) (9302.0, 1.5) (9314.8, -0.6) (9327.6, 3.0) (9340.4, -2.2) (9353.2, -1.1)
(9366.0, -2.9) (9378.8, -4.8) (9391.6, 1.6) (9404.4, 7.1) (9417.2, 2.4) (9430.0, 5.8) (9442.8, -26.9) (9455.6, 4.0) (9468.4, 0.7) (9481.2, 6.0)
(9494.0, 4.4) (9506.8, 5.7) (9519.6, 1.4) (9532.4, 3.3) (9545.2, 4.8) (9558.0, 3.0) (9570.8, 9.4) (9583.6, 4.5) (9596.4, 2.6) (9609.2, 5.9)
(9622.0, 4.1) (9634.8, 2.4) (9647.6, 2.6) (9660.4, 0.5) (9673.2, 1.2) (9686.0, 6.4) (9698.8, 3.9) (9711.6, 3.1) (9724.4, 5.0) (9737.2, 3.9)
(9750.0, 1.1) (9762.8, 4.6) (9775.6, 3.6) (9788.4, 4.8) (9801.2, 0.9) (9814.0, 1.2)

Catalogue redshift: 1.05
